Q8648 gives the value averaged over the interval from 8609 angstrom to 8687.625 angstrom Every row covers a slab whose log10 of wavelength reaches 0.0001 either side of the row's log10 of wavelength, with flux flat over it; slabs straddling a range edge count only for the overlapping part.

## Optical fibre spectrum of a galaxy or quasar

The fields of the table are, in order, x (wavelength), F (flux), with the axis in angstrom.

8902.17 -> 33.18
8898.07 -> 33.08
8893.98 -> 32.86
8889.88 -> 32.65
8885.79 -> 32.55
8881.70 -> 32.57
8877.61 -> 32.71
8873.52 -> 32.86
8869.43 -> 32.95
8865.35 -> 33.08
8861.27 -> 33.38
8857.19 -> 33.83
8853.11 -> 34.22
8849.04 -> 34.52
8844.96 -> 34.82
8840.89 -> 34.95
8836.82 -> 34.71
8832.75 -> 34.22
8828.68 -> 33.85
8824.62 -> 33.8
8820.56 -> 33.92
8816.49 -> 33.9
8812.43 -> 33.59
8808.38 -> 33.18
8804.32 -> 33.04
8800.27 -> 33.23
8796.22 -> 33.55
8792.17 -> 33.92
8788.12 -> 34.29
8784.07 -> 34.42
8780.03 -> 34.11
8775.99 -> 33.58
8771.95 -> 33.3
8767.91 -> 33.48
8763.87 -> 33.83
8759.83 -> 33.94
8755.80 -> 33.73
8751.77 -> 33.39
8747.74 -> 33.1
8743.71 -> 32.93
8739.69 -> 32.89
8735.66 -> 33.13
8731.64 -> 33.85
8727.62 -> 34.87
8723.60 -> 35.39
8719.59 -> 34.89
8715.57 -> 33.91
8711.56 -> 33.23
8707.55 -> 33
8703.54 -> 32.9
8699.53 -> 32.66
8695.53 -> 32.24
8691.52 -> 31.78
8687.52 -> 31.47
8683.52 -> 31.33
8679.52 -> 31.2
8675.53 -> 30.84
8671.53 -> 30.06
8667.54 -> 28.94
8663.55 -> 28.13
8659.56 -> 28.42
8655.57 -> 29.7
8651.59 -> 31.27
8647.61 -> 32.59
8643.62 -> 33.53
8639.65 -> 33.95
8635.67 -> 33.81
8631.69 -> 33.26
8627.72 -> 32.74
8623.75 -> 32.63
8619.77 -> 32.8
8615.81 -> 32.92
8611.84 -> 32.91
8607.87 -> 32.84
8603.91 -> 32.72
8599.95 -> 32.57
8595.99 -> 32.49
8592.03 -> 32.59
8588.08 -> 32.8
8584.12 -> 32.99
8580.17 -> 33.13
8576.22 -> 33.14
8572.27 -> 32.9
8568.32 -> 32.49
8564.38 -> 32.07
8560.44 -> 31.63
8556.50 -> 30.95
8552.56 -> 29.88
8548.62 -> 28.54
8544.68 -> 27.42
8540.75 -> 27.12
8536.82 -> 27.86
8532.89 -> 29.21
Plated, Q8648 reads 31.6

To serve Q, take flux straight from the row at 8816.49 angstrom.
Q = 33.9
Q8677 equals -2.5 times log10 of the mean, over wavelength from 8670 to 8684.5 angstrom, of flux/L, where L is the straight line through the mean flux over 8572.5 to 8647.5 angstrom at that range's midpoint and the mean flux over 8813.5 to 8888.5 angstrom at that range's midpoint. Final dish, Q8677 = 0.079 mag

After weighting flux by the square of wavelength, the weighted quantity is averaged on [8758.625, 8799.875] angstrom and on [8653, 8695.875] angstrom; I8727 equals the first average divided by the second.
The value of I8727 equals 1.14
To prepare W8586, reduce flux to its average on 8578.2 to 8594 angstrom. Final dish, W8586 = 32.9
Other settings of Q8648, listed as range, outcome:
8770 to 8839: 33.8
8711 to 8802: 33.8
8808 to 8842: 34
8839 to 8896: 33.4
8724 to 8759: 33.6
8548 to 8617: 32.3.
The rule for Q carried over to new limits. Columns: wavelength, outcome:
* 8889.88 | 32.65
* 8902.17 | 33.18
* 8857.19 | 33.83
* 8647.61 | 32.59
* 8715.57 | 33.91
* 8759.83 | 33.94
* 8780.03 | 34.11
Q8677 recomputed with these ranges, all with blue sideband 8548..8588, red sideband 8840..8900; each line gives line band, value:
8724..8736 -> -0.05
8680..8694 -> 0.03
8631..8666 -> 0.03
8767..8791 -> -0.03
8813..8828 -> -0.02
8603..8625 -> -0.02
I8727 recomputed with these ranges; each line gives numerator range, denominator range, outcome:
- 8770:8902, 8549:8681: 1.11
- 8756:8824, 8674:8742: 1.04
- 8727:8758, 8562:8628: 1.06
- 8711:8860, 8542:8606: 1.12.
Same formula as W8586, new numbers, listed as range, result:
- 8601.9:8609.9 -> 32.8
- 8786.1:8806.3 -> 33.6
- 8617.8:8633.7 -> 32.8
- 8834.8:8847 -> 34.8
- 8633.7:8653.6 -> 33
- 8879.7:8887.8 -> 32.6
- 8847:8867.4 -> 33.8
